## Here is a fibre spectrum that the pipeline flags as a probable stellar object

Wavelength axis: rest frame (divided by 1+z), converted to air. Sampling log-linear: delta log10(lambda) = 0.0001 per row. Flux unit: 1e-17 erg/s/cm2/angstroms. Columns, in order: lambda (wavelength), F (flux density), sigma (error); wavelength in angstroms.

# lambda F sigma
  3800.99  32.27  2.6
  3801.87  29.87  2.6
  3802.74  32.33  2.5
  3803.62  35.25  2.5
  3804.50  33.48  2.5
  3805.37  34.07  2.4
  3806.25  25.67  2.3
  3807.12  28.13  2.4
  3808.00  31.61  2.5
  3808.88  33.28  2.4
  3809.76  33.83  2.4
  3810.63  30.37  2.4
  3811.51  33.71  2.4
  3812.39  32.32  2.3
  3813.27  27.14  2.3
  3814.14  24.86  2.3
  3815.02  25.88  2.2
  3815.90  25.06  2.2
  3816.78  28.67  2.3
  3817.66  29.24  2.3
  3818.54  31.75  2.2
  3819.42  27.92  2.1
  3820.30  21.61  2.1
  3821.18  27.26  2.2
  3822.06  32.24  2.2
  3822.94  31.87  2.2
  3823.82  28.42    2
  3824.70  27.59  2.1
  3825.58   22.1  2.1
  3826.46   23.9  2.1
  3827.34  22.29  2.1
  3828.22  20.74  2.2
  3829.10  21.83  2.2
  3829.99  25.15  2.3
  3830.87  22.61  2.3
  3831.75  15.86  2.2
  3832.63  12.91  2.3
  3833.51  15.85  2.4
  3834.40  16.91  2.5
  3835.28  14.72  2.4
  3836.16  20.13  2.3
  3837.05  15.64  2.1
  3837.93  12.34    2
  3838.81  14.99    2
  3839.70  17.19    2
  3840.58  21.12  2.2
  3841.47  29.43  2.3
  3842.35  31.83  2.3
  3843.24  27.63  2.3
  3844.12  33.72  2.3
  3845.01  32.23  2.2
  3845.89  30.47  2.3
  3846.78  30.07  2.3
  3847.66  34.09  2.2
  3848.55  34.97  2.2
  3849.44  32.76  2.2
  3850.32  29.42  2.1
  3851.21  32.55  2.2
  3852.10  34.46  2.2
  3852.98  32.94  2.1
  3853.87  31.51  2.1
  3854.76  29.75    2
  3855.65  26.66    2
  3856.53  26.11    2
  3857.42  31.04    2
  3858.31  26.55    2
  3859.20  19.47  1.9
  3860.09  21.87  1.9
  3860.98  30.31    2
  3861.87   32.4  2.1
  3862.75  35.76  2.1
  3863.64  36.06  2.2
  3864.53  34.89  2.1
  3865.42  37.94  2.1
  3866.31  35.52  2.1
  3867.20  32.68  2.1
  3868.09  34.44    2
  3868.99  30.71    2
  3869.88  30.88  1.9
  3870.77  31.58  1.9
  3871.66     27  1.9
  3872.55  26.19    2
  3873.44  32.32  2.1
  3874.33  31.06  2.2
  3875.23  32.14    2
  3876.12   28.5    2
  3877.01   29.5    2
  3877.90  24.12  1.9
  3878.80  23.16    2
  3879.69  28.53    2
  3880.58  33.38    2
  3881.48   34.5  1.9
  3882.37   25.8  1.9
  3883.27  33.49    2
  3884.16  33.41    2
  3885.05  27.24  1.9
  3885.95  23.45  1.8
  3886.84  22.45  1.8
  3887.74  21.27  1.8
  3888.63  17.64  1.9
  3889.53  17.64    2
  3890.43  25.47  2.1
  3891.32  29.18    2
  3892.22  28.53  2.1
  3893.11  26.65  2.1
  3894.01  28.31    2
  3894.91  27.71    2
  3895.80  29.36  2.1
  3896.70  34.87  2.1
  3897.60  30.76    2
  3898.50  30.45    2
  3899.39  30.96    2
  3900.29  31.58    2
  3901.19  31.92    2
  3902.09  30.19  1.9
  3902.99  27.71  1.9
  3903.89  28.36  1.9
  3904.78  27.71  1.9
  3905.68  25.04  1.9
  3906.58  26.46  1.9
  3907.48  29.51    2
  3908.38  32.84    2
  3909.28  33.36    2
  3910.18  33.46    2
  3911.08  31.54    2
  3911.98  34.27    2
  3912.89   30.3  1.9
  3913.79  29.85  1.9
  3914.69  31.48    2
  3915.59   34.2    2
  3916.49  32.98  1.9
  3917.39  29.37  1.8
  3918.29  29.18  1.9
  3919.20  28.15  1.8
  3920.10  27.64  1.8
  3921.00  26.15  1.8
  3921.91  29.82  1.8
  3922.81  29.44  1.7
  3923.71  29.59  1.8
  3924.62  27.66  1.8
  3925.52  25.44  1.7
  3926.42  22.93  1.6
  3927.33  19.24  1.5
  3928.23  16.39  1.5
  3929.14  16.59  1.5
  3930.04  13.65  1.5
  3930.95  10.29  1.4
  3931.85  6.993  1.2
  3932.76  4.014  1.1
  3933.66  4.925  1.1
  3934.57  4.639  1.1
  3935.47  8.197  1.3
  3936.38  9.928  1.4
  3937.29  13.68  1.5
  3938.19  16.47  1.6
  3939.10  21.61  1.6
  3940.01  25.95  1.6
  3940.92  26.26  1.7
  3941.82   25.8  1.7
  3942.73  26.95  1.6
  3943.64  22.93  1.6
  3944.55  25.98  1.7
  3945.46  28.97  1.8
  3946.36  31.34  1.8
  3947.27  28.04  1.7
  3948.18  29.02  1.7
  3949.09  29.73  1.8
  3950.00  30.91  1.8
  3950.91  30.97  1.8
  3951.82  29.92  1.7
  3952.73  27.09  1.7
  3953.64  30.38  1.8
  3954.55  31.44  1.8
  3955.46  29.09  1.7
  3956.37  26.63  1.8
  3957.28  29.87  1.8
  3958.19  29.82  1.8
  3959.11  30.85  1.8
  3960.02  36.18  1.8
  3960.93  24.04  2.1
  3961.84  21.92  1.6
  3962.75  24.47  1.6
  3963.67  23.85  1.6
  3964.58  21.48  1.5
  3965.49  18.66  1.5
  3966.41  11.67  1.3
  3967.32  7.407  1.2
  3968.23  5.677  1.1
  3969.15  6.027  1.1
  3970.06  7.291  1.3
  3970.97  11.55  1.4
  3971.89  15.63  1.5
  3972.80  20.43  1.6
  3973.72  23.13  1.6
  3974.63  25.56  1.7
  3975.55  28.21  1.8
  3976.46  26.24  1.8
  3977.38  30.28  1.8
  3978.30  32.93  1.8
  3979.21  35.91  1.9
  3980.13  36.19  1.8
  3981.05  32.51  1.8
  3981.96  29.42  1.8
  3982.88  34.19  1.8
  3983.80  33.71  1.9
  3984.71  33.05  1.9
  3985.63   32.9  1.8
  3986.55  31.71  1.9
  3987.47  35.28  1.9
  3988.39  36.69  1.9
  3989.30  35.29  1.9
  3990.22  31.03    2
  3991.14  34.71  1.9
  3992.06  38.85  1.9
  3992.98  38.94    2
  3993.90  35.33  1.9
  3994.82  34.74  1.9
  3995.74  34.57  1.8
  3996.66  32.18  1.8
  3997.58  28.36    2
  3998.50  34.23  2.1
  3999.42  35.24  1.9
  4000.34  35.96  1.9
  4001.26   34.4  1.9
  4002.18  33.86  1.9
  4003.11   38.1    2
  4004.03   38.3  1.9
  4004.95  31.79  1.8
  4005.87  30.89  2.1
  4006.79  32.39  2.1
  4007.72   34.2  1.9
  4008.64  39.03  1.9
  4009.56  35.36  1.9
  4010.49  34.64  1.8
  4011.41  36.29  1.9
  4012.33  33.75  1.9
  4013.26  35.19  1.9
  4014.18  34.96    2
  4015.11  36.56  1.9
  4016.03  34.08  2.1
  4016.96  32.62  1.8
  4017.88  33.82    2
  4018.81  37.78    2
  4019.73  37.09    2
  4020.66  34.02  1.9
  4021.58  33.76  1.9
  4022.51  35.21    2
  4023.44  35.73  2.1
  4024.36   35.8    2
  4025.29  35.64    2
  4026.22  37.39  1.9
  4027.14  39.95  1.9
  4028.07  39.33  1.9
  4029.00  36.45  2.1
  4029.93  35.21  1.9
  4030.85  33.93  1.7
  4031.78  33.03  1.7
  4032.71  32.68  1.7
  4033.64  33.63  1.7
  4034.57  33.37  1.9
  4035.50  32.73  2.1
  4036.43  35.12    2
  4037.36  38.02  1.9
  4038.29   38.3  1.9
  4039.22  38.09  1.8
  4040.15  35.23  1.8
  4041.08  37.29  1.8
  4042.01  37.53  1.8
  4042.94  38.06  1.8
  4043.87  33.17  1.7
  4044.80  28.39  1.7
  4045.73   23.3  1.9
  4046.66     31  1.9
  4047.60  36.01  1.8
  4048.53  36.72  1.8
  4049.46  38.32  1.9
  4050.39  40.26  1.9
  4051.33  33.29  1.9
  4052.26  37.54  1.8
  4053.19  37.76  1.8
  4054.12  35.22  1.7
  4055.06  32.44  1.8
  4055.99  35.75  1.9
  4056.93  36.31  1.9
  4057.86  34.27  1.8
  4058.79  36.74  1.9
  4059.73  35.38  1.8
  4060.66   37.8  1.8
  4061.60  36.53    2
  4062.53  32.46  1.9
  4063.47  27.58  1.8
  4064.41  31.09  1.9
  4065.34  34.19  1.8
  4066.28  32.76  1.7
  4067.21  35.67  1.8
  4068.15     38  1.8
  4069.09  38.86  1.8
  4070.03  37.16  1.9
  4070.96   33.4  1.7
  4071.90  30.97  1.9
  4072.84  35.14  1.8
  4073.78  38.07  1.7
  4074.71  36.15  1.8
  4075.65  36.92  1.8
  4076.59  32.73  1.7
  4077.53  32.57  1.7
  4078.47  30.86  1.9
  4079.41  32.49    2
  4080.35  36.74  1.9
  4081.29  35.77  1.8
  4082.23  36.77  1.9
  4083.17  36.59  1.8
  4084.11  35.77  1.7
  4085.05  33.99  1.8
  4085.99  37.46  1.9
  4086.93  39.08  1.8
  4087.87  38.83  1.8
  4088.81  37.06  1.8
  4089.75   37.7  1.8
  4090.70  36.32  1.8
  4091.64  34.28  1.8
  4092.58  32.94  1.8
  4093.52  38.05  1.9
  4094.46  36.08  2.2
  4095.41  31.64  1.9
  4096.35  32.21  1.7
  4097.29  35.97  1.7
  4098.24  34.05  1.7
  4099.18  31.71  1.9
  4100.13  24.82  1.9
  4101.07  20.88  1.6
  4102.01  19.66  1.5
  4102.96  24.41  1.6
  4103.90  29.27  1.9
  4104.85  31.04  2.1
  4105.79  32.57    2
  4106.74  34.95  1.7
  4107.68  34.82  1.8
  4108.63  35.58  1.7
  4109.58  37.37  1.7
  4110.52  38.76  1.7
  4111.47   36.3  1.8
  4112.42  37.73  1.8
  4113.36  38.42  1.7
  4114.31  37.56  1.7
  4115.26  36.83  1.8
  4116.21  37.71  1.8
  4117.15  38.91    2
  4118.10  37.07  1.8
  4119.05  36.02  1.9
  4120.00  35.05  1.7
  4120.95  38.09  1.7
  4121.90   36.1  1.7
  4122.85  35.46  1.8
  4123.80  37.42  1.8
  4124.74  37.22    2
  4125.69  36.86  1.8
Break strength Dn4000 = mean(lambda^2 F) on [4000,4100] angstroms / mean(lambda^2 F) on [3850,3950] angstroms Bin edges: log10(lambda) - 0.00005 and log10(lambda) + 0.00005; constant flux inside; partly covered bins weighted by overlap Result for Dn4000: 1.40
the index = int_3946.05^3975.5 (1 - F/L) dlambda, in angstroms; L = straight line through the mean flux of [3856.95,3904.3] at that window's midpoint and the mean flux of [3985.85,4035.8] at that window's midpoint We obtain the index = 8.3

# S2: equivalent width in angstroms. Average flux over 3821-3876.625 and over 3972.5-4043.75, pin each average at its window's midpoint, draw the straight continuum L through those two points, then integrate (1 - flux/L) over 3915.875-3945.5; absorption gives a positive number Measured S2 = 9.67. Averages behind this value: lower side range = 27.4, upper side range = 34.3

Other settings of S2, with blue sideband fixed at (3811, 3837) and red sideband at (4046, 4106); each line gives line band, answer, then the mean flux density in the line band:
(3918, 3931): 2.0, 23.8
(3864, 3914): -4.7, 29.4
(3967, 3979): 4.5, 19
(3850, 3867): -3.4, 30.8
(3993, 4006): -1.3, 34.4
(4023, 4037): -1.3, 35.4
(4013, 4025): -1.2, 35.1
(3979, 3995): -1.9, 34.4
